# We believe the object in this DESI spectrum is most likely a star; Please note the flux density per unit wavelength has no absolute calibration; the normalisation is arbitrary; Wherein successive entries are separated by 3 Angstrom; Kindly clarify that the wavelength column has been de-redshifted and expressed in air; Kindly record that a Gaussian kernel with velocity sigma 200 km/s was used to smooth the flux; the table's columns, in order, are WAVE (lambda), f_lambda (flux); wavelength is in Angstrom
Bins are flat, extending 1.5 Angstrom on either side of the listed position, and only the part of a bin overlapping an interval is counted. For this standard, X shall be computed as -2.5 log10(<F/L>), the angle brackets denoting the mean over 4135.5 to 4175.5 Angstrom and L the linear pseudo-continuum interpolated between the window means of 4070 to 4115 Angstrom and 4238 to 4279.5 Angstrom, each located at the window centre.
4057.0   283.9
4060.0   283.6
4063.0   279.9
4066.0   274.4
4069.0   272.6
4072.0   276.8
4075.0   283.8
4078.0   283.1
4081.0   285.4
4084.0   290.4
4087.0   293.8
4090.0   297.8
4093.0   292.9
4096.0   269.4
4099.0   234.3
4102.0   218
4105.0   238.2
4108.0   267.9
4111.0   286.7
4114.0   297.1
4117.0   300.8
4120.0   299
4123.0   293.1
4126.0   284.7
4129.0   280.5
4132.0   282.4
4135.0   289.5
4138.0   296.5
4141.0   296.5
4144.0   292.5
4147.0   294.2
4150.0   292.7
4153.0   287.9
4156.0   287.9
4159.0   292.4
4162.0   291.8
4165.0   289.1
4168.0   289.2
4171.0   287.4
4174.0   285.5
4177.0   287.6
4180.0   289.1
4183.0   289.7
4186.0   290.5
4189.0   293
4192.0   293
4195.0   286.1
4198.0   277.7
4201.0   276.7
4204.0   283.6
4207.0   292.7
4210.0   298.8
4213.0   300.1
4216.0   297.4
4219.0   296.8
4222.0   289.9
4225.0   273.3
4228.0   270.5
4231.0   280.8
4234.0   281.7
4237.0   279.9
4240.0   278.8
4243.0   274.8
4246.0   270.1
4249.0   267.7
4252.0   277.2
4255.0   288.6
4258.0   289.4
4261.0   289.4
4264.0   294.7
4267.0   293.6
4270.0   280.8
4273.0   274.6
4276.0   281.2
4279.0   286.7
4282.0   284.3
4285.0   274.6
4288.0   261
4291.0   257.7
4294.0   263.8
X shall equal -0.05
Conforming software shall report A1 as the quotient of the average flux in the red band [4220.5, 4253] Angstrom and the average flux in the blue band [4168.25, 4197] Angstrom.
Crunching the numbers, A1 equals 1.0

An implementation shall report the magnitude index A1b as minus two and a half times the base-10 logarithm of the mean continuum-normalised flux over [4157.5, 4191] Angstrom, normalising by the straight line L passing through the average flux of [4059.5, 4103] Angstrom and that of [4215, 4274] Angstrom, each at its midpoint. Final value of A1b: -0.04 mag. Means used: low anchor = 276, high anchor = 282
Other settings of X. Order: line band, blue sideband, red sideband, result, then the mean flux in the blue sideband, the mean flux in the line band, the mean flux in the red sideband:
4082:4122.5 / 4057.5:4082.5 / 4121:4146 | 0.033 mag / 280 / 276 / 290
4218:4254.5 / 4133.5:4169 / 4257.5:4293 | 0.021 mag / 292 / 278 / 280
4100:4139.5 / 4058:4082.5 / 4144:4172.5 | 0.027 mag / 280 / 279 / 290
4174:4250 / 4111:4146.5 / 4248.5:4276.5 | 0.009 mag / 292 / 285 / 284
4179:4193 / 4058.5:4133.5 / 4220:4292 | -0.045 mag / 279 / 291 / 279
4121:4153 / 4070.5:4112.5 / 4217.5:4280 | -0.057 mag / 273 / 290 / 282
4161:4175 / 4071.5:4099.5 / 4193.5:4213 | -0.011 mag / 283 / 289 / 287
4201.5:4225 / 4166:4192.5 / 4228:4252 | -0.039 mag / 289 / 292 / 276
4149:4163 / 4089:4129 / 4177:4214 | -0.029 mag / 275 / 290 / 289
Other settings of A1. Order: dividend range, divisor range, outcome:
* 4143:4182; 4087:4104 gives 1.10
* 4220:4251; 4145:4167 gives 0.95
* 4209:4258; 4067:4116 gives 1.03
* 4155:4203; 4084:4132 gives 1.04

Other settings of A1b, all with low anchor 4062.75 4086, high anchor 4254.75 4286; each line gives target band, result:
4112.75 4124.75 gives -0.06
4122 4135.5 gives -0.01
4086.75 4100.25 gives 0.02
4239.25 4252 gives 0.05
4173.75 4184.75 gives -0.02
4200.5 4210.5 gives -0.02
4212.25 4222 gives -0.05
